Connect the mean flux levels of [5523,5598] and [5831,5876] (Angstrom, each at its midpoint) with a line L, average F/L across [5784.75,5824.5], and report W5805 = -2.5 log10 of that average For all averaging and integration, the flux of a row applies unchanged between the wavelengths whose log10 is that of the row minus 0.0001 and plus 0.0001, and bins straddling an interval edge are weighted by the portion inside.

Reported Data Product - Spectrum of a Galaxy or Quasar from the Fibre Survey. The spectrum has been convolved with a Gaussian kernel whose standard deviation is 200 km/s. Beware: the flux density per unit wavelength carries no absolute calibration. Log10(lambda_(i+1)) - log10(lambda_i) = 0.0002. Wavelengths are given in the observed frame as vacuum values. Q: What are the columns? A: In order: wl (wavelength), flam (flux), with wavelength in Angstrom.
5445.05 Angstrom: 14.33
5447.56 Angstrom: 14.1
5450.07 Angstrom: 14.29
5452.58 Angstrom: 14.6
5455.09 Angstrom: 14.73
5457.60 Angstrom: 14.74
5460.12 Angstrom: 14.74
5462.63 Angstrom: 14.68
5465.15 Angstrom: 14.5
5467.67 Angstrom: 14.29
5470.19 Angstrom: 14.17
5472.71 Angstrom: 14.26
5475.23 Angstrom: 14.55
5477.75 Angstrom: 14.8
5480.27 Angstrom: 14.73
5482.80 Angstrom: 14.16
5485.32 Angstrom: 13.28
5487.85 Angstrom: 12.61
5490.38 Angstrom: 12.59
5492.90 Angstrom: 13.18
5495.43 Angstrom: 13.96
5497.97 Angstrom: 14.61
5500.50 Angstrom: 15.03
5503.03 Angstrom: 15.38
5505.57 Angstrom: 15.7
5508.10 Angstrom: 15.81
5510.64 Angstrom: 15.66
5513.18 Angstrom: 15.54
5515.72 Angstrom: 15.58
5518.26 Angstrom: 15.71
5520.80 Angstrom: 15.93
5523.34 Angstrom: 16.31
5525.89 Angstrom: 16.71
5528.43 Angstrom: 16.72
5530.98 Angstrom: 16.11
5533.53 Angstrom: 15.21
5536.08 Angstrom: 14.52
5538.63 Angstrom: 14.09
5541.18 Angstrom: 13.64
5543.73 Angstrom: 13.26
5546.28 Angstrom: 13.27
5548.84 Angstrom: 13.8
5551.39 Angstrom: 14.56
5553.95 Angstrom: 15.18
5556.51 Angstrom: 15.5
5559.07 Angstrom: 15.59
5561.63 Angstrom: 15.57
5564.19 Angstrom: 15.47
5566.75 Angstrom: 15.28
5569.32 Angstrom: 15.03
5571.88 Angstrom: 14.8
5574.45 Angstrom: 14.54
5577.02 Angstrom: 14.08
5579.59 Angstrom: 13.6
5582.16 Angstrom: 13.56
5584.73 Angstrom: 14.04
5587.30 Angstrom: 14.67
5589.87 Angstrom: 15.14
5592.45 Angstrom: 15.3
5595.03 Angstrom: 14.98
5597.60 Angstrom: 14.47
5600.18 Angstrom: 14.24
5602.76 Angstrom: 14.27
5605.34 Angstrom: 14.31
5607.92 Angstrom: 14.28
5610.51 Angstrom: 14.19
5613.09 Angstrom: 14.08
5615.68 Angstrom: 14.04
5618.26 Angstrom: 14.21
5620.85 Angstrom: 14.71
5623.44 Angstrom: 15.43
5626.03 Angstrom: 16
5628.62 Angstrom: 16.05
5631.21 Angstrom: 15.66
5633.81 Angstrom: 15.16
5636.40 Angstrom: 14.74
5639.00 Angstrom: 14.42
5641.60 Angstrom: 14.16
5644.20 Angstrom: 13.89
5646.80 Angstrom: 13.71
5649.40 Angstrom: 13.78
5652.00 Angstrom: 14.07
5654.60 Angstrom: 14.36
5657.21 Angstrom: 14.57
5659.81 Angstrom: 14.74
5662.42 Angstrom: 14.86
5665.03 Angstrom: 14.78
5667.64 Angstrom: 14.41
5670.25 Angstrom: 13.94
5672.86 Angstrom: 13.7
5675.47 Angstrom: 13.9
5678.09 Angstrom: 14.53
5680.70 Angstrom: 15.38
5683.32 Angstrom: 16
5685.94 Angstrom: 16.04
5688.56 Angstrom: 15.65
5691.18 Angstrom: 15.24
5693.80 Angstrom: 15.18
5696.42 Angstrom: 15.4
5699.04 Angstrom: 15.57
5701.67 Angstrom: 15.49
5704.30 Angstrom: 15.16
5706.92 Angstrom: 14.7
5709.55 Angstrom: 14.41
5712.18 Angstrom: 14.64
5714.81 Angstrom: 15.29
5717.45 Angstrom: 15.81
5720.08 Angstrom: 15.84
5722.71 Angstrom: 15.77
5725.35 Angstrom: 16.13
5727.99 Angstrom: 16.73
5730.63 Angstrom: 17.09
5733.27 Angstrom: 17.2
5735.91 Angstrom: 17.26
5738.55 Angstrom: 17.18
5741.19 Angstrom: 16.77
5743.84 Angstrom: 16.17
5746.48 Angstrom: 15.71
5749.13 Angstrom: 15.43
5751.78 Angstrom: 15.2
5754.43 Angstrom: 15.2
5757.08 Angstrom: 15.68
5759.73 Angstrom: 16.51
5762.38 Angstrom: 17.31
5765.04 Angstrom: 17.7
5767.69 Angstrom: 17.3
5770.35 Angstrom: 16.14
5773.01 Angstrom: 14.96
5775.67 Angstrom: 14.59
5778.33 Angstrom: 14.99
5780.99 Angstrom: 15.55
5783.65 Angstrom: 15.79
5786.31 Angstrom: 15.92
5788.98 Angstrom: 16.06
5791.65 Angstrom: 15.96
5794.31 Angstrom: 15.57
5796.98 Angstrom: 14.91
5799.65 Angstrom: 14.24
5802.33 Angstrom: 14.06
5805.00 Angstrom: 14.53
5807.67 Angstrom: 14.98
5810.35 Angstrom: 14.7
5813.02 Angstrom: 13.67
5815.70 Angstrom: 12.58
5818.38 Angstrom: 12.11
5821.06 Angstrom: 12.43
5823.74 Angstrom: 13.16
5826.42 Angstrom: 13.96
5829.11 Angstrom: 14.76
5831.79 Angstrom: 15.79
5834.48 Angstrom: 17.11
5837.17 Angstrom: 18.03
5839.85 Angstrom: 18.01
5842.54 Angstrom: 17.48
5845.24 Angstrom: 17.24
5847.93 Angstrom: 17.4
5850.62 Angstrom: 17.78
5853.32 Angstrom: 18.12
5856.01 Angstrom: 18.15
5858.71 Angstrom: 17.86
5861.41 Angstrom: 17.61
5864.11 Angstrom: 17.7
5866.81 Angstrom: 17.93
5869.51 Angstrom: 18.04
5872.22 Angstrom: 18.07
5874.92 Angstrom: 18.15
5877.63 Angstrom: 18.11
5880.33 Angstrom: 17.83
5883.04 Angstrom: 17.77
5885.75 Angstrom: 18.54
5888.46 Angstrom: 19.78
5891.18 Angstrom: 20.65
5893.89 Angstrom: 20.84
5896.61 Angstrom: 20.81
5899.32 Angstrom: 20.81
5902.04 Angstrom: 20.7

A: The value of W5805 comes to 0.20 mag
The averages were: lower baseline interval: 14.8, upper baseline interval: 17.7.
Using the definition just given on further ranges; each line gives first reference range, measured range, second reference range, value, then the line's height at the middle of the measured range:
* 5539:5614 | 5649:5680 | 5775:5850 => 0.032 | 14.8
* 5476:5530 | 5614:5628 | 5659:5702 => 0.004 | 15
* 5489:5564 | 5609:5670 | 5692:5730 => 0.050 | 15.3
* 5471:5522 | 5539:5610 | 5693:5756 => 0.038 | 15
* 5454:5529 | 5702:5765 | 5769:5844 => -0.069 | 15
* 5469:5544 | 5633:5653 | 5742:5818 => 0.065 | 15.1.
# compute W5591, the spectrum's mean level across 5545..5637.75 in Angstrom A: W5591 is 14.7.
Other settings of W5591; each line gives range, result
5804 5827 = 13.5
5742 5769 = 16.2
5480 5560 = 14.8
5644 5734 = 15.1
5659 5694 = 14.9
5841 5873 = 17.8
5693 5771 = 16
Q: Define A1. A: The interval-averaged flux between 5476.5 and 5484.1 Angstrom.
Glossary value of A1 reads 14.6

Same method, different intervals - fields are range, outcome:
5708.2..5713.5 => 14.5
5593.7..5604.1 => 14.5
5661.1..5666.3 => 14.8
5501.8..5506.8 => 15.5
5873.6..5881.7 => 18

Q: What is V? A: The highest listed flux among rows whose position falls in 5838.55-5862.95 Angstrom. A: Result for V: 18.15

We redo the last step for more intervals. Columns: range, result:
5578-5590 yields 15.14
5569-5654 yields 16.05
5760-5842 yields 18.03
